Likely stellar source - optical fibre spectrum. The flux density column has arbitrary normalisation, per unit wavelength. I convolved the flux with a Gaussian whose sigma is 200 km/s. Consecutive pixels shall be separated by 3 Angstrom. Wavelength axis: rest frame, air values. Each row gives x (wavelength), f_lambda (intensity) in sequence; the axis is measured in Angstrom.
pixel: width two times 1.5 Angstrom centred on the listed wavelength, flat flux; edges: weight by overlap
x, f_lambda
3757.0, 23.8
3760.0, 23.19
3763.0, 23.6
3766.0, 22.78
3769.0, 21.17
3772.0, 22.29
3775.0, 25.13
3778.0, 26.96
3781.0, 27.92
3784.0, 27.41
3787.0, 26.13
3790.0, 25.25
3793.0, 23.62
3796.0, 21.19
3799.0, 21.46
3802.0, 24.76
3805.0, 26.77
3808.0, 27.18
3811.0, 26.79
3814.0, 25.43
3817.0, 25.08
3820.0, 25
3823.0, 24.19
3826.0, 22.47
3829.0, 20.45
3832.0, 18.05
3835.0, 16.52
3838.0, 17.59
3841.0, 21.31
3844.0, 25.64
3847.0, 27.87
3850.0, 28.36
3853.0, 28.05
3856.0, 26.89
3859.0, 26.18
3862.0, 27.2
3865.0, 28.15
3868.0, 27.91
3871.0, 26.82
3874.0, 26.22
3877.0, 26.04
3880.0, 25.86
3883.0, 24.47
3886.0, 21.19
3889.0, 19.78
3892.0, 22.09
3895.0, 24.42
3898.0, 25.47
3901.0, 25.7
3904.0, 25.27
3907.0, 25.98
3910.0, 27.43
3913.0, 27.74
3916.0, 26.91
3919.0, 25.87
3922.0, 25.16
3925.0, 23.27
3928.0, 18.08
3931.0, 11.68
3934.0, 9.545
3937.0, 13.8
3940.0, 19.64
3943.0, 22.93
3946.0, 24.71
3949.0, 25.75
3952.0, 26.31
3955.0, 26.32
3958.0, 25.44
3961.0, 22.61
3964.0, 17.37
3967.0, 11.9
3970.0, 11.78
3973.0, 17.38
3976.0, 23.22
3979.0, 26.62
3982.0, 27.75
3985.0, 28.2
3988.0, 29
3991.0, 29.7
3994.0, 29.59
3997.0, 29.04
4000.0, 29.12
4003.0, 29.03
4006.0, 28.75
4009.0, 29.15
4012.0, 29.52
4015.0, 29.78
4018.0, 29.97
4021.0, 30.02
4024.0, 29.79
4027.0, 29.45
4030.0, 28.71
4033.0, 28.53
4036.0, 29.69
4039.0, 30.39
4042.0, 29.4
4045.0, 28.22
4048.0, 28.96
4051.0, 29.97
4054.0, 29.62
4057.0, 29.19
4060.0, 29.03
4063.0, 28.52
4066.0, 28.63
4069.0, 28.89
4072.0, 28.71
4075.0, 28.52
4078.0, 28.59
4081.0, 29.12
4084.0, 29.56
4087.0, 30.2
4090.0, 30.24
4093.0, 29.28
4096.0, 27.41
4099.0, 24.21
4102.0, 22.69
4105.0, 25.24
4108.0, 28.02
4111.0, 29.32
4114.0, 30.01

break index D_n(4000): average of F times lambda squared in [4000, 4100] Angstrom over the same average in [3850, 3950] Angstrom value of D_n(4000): 1.32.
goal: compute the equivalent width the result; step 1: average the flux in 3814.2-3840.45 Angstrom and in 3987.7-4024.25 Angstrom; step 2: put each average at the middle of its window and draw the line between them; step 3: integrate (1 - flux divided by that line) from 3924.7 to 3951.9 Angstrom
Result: 7.6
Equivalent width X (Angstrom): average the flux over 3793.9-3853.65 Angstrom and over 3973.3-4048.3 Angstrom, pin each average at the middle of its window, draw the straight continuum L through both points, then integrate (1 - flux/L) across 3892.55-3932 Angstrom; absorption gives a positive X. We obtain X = 2.7 Angstrom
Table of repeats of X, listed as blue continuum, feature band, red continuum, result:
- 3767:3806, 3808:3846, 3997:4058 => 4.07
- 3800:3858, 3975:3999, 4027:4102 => -0.66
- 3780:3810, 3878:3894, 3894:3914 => 1.87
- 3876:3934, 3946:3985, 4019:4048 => 5.90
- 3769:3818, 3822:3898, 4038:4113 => 5.05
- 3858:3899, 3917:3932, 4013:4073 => 2.82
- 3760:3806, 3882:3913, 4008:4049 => 2.76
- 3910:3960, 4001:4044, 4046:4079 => -4.14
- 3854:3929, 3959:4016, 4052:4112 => 3.44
